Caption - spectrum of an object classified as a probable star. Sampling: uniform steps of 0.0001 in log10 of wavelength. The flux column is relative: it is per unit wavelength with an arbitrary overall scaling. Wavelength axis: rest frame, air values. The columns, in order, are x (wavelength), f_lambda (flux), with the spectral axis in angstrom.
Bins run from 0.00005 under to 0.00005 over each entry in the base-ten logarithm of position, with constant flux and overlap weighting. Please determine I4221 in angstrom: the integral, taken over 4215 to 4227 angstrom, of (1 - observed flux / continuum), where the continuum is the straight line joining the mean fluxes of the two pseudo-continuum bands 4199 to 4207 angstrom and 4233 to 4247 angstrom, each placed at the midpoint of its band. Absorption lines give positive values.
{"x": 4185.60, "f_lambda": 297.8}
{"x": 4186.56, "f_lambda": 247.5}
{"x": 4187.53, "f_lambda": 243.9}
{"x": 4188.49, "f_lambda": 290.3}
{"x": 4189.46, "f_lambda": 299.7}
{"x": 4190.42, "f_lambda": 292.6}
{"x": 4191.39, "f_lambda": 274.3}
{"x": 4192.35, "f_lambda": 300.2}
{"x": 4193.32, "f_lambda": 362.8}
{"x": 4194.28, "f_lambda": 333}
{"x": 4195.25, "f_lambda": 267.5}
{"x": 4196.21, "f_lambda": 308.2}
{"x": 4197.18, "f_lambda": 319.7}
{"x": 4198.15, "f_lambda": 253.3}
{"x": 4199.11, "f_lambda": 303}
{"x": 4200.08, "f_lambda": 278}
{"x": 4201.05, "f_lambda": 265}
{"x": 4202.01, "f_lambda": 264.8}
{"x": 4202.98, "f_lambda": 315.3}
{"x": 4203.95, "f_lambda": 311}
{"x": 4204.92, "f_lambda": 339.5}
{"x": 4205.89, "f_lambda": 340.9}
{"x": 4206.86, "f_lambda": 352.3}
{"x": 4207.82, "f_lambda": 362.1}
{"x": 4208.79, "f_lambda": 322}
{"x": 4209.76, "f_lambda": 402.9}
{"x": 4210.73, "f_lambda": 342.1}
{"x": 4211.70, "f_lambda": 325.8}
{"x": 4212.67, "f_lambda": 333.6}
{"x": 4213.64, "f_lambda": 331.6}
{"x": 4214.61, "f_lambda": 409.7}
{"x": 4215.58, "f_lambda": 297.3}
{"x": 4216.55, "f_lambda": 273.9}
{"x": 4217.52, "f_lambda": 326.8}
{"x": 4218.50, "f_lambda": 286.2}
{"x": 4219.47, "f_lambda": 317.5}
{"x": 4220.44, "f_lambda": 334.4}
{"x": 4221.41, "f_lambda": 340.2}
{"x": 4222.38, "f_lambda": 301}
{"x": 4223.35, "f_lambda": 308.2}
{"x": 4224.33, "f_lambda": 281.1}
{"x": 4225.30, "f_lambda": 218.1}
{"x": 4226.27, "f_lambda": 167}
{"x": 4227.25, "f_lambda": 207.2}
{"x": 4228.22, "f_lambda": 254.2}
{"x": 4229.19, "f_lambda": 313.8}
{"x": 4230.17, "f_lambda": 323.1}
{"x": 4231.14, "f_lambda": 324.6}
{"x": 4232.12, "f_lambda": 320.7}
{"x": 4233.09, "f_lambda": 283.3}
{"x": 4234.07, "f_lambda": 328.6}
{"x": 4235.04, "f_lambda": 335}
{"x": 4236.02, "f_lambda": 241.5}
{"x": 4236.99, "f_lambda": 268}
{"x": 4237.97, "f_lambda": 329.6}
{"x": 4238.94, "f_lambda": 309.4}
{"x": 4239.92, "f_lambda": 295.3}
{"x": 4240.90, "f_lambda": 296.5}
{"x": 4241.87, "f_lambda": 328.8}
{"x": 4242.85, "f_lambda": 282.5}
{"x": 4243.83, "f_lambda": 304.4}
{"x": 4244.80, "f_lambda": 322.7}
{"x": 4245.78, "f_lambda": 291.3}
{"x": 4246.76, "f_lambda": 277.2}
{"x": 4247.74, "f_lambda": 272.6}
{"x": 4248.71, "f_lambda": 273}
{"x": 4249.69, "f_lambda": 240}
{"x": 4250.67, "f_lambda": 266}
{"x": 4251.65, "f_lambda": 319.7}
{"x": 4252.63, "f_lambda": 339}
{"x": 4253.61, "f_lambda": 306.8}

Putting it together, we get 0.6 angstrom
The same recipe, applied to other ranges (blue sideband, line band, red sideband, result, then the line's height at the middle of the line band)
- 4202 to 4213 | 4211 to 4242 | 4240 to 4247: 1.73 angstrom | 318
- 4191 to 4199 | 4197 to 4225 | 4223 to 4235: -2.52 angstrom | 292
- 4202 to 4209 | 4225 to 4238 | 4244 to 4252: 0.96 angstrom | 301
